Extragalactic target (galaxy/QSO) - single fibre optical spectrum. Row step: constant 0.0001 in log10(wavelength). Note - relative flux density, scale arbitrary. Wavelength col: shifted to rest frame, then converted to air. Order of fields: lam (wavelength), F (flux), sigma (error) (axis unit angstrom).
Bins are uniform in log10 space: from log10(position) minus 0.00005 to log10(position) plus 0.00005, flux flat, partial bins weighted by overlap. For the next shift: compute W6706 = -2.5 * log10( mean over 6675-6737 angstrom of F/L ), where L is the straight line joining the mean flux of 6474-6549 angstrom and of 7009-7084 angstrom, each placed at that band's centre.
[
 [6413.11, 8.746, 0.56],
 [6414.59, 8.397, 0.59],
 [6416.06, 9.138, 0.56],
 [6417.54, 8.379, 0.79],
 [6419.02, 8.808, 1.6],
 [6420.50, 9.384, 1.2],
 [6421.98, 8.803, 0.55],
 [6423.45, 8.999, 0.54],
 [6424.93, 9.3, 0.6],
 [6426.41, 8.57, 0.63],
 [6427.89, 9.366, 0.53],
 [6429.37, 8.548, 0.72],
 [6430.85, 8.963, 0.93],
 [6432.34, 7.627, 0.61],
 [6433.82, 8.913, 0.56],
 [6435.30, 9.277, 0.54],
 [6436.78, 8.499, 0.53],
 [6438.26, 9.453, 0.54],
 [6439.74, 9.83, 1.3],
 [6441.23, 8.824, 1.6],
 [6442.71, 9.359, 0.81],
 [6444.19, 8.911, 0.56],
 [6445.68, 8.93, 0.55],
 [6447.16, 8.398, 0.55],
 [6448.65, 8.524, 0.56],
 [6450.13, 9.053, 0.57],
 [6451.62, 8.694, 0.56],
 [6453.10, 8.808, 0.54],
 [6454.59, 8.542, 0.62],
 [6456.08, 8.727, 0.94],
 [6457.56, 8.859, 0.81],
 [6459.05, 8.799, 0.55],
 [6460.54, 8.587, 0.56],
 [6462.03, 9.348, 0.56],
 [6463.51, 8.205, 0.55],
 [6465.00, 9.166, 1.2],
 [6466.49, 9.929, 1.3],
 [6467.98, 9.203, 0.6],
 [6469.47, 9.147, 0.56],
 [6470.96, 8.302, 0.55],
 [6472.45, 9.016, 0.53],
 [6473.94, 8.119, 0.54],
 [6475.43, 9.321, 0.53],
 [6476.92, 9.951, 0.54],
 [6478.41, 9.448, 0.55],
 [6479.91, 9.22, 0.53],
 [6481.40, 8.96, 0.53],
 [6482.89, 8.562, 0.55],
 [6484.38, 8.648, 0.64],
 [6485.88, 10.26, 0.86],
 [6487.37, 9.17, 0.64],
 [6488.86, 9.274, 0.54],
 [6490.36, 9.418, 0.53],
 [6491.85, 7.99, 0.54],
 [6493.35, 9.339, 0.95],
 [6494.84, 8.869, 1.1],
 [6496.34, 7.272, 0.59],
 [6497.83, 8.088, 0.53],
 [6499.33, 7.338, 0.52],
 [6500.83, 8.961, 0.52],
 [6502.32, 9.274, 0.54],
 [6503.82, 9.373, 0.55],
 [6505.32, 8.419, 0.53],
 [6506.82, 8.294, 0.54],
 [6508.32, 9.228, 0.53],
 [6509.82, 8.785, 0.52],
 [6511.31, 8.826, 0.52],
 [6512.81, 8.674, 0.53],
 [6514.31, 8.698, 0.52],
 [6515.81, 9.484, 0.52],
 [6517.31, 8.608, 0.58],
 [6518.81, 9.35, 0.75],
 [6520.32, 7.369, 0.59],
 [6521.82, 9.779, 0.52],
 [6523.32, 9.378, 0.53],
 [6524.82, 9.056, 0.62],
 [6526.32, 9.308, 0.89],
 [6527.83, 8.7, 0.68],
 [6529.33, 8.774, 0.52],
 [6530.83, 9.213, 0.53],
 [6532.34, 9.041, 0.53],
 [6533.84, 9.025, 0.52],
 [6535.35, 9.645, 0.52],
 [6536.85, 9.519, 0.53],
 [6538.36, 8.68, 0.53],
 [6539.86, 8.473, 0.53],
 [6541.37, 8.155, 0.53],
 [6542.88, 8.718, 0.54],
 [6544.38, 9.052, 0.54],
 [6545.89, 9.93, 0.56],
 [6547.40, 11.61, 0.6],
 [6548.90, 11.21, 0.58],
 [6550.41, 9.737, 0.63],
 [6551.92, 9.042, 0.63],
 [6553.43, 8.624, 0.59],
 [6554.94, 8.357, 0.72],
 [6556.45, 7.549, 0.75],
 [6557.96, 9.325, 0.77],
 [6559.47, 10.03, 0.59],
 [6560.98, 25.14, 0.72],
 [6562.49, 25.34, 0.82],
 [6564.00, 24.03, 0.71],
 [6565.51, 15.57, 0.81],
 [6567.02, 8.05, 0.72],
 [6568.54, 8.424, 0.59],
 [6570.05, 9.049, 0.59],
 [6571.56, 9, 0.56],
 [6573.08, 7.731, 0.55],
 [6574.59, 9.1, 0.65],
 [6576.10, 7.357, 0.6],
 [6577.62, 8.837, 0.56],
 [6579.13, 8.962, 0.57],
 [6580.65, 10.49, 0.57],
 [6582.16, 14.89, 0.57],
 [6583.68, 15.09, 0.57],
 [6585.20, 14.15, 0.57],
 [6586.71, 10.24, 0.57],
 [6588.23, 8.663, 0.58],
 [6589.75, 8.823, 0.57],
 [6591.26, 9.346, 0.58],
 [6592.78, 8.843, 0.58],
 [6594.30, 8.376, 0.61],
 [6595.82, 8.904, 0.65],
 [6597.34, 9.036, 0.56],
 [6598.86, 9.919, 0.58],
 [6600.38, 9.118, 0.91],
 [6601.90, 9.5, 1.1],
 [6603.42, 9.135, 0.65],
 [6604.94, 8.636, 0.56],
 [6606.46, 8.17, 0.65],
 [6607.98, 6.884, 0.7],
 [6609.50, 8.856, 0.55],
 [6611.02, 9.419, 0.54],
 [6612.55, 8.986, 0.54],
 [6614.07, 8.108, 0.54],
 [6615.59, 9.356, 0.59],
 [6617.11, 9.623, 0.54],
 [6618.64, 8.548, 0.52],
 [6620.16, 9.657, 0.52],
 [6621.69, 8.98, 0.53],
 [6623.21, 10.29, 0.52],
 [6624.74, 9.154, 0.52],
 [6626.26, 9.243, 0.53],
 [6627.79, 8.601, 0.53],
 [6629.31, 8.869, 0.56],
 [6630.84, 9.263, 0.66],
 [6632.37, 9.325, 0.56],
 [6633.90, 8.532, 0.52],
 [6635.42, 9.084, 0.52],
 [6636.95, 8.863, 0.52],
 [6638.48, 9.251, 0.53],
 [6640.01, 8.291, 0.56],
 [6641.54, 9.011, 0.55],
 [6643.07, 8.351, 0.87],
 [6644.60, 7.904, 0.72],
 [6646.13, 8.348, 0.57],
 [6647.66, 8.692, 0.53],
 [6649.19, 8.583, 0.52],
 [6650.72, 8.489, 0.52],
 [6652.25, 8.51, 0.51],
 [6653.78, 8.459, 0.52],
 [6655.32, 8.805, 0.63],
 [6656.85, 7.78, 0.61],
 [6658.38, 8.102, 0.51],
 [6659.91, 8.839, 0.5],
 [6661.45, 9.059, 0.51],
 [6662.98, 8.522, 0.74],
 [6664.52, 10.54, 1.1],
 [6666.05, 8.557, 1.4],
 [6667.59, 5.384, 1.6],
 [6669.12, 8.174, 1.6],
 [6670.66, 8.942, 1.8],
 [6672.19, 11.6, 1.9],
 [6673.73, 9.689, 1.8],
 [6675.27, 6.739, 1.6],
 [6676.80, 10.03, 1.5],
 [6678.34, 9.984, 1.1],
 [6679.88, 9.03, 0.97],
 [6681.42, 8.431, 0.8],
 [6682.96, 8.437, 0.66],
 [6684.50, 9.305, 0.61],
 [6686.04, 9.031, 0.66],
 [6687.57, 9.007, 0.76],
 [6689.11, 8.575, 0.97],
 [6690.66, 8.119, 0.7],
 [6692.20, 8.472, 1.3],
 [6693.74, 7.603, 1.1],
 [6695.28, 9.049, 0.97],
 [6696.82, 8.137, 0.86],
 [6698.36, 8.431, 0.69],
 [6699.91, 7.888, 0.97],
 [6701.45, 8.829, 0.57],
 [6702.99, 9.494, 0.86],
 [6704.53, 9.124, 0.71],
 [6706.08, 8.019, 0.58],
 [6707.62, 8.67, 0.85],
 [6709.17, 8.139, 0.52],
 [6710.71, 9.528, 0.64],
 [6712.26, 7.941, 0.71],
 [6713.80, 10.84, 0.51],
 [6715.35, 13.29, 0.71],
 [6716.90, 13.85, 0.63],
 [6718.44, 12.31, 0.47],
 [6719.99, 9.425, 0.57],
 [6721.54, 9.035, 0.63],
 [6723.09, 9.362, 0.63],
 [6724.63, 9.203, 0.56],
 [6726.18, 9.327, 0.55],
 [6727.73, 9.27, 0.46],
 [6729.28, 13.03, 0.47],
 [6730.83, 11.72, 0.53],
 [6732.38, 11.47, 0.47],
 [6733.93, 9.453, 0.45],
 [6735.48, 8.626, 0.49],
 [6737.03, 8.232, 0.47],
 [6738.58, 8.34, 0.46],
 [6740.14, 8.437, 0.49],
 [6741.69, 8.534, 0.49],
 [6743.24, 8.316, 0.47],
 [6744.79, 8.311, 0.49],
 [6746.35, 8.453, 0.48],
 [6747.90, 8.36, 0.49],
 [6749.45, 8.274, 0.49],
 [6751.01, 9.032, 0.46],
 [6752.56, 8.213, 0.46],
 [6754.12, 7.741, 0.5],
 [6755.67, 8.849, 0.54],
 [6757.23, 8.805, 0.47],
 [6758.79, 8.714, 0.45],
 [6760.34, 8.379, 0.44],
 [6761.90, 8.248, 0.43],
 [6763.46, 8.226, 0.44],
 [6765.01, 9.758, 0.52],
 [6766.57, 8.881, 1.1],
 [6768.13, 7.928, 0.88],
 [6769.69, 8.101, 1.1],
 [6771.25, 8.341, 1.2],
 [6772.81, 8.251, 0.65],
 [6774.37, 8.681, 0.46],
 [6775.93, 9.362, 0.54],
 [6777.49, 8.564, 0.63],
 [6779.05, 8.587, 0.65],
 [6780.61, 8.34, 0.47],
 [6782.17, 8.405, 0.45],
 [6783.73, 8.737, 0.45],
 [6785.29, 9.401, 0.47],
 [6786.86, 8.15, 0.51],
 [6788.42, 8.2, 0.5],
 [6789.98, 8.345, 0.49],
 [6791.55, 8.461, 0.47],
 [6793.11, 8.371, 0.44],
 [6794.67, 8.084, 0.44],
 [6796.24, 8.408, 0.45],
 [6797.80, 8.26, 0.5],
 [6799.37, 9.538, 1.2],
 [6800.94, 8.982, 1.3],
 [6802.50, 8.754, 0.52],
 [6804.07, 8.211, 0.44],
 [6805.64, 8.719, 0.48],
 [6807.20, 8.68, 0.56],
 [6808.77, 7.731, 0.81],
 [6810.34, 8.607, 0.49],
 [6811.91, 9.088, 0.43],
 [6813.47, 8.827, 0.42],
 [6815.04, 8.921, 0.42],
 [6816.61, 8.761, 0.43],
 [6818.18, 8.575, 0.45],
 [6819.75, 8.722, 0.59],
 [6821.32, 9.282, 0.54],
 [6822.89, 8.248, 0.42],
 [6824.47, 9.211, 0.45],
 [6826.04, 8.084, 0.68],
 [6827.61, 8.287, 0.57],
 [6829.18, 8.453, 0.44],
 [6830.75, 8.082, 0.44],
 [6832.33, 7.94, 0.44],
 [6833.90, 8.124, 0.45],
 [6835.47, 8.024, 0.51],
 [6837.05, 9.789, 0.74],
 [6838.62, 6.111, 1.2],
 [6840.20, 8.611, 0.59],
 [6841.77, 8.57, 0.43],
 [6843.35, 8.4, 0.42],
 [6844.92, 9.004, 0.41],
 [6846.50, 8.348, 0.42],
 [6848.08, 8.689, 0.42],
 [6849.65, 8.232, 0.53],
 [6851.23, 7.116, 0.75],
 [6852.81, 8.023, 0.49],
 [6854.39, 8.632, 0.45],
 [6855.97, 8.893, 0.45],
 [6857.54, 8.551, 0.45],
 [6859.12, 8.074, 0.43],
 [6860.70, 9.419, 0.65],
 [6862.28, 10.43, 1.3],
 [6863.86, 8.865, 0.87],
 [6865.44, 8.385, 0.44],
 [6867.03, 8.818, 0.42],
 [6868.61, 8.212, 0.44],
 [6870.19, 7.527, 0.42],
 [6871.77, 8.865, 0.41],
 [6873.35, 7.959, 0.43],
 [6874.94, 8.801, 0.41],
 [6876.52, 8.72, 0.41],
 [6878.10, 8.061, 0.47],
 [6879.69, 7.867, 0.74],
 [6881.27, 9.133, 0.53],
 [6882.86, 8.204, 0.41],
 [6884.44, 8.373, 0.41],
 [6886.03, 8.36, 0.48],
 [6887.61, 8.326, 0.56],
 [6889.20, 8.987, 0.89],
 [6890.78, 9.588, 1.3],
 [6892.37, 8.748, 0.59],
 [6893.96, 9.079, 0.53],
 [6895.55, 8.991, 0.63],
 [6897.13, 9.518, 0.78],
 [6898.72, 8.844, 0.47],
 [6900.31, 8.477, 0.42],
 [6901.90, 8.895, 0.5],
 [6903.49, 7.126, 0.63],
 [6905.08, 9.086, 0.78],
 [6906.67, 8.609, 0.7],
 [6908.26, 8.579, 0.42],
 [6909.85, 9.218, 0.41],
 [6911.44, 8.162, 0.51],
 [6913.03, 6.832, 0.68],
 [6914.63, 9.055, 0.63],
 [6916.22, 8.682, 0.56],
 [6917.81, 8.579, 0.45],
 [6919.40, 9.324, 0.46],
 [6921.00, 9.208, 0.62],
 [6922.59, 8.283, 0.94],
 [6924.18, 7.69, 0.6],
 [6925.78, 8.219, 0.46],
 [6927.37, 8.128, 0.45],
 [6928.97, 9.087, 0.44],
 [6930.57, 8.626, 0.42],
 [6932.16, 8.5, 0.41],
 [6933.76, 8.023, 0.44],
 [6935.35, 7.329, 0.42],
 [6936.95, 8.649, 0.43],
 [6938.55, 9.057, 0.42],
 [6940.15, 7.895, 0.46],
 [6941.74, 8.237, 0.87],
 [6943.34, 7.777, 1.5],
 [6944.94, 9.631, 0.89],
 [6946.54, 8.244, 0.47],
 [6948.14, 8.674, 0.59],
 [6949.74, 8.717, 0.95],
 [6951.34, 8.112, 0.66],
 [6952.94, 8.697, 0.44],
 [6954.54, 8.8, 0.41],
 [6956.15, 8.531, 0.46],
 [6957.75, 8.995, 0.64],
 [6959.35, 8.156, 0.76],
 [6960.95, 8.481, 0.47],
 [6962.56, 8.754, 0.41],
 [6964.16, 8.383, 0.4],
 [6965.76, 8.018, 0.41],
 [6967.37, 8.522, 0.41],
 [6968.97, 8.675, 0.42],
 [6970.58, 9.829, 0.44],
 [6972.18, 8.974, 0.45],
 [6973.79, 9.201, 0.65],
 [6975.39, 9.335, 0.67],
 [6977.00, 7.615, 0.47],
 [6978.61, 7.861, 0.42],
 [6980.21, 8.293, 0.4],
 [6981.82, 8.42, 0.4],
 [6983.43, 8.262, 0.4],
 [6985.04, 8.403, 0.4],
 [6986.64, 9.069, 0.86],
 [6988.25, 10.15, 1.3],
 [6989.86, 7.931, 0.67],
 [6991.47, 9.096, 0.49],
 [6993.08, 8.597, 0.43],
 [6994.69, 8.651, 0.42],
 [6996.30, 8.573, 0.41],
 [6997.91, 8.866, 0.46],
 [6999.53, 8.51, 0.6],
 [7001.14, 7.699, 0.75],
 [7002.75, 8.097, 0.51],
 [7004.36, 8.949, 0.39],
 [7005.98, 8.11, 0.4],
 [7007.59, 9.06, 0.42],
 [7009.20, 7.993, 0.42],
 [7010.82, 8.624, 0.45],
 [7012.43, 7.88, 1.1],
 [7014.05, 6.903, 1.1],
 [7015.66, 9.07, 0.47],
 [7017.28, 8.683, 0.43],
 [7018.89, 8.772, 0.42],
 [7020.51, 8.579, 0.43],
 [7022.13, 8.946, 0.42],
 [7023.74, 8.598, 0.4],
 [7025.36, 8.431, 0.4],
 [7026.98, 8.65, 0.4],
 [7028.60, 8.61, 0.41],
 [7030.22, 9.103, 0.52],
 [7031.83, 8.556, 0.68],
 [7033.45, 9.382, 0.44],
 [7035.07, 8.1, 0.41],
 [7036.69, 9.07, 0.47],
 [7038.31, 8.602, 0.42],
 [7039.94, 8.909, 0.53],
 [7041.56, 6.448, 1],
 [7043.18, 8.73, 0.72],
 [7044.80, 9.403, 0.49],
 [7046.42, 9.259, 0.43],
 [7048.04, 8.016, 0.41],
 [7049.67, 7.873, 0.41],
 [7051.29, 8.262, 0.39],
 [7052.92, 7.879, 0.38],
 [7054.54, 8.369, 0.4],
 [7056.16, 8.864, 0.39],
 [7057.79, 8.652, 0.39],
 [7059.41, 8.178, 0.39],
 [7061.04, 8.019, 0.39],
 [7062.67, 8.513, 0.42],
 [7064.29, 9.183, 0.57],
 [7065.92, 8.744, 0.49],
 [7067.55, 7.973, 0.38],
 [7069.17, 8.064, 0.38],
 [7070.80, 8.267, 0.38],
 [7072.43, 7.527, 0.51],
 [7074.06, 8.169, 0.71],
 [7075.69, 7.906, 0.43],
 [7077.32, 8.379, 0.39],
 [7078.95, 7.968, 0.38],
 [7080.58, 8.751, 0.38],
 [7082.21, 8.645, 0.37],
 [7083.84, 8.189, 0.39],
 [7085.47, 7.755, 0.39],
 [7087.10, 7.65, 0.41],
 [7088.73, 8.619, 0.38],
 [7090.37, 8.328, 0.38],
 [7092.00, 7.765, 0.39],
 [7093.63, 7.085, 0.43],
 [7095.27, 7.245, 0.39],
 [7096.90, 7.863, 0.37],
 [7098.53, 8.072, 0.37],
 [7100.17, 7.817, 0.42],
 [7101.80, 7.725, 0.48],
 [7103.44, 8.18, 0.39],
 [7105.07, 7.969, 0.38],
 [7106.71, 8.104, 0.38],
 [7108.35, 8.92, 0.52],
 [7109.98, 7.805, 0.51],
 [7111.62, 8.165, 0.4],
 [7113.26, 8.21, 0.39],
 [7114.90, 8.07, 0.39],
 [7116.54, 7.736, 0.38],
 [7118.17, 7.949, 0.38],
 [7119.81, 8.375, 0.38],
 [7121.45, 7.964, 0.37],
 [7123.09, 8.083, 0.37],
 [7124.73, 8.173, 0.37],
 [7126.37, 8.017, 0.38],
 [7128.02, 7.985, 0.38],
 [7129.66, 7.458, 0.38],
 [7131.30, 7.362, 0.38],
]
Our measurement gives -0.074 mag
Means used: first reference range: 9.01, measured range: 9.42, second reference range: 8.42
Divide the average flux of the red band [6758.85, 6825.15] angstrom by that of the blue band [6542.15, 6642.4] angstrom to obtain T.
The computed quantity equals 0.85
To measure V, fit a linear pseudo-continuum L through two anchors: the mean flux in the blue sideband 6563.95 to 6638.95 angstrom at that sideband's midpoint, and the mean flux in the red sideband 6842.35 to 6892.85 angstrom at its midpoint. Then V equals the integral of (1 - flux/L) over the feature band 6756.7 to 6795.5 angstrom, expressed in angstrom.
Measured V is 1.64 angstrom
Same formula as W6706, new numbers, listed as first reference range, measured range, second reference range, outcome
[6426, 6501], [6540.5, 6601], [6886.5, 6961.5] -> -0.226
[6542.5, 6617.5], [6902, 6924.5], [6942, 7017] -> 0.046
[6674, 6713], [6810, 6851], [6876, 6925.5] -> 0.017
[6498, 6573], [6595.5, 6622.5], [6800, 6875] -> 0.088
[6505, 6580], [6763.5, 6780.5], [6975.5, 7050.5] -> 0.084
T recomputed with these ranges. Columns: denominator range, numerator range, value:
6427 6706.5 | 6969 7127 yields 0.90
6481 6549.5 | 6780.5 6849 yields 0.95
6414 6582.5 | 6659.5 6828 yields 0.94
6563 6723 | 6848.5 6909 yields 0.92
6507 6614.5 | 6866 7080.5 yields 0.85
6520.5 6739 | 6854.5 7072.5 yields 0.89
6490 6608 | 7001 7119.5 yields 0.84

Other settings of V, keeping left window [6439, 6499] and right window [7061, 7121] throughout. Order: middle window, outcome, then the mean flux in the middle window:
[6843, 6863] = -0.44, 8.6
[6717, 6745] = -3.70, 9.71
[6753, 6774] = 0.13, 8.48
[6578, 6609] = -3.83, 9.84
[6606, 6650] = -0.67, 8.84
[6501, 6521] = 0.12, 8.81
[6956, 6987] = -1.22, 8.59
